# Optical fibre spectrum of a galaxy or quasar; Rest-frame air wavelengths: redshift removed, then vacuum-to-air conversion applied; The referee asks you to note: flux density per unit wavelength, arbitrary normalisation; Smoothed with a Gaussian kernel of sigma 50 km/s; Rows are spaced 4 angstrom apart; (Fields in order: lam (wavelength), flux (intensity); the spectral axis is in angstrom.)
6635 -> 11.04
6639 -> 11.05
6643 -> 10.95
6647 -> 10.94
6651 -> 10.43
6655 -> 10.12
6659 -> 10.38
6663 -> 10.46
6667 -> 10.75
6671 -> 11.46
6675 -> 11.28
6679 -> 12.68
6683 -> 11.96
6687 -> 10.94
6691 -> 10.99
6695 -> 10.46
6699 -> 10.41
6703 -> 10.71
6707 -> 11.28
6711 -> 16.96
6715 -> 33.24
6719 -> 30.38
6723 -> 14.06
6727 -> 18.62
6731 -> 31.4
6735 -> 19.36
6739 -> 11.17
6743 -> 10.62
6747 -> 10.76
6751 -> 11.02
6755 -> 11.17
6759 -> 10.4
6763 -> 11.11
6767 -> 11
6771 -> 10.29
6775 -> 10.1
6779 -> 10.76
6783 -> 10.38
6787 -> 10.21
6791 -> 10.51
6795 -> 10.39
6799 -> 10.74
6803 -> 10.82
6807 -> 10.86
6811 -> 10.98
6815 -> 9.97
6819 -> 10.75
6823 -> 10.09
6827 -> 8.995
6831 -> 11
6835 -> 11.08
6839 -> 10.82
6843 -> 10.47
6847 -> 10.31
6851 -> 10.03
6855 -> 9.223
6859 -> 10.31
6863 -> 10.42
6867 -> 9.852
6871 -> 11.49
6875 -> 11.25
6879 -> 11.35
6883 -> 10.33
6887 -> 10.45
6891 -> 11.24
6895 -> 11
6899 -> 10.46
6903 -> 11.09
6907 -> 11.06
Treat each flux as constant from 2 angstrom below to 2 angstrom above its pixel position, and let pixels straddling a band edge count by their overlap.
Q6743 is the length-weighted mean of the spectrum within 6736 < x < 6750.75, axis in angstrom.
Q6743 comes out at 11.4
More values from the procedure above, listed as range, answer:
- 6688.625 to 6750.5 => 16.5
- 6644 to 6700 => 11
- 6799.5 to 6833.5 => 10.5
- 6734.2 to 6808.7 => 11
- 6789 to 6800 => 10.5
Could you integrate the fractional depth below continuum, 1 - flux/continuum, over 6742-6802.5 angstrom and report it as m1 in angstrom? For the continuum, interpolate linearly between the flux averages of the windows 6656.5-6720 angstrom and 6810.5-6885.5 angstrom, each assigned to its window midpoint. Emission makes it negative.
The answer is 6.9 angstrom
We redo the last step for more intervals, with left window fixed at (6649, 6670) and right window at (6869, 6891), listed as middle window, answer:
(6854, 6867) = 1.1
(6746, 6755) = -0.2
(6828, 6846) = 0.3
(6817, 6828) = 0.8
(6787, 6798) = 0.4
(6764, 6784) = 0.4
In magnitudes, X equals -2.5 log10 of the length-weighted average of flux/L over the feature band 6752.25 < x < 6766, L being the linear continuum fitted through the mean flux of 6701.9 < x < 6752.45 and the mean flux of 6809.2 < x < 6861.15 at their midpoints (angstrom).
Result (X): 0.390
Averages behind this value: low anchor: 17.9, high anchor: 10.3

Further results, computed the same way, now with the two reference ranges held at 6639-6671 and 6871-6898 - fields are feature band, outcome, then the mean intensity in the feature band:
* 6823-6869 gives 0.07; 10.2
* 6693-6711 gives -0.07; 11.4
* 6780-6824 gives 0.03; 10.5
